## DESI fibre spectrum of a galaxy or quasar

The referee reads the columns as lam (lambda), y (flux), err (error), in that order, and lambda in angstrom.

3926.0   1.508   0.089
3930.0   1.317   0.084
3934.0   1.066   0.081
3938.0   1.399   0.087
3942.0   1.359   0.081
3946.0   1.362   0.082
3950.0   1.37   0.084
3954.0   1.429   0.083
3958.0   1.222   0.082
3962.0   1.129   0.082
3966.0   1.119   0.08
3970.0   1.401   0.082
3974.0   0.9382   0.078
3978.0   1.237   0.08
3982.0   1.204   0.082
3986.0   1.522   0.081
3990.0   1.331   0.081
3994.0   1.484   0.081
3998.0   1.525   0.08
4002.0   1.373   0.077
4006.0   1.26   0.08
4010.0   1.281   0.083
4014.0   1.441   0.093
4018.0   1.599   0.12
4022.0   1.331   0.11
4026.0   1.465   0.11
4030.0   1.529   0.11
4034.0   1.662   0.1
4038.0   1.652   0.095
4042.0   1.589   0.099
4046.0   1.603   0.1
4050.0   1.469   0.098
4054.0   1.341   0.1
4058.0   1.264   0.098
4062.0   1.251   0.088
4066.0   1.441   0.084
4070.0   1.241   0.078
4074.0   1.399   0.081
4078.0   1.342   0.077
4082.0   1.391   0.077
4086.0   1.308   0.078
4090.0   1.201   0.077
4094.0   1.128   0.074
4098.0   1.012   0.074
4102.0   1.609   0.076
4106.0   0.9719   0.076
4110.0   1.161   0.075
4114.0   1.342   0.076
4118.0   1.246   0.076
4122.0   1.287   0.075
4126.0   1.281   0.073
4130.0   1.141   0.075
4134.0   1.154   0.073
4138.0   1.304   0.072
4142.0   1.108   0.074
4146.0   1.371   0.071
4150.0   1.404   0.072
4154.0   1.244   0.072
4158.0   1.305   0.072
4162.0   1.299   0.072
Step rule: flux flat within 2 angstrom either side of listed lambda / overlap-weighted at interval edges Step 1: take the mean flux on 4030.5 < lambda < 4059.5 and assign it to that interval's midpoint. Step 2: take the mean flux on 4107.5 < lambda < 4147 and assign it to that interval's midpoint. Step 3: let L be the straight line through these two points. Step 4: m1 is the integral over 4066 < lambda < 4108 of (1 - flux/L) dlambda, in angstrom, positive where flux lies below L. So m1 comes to 3.18 angstrom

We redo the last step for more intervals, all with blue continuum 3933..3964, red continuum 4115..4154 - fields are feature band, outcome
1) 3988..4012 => -1.6 angstrom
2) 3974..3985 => 0.8 angstrom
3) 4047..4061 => -1.0 angstrom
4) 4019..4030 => -1.4 angstrom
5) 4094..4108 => 0.8 angstrom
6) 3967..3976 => 0.9 angstrom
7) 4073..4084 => -0.9 angstrom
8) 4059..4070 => -0.4 angstrom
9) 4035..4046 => -3.0 angstrom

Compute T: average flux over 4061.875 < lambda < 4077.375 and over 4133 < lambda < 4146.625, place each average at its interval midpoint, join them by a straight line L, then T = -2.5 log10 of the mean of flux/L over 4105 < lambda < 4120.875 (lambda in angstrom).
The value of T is 0.063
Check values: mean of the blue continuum 1.34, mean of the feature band 1.2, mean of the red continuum 1.23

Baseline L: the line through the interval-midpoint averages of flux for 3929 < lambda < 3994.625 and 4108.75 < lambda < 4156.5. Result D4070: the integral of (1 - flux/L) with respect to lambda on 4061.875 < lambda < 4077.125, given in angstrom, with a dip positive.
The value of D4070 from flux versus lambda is -0.9 angstrom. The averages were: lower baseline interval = 1.28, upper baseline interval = 1.26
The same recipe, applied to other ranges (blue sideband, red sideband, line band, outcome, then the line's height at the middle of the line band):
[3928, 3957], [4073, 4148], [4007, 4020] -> -1.35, 1.29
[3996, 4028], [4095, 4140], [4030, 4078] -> -3.87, 1.34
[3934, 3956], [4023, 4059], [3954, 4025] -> 5.24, 1.43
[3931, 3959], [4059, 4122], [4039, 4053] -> -2.84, 1.28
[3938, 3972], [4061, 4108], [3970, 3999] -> -0.47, 1.3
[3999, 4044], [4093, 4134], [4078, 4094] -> 0.13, 1.29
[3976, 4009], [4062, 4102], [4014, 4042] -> -4.24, 1.33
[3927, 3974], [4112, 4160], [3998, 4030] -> -3.41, 1.27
